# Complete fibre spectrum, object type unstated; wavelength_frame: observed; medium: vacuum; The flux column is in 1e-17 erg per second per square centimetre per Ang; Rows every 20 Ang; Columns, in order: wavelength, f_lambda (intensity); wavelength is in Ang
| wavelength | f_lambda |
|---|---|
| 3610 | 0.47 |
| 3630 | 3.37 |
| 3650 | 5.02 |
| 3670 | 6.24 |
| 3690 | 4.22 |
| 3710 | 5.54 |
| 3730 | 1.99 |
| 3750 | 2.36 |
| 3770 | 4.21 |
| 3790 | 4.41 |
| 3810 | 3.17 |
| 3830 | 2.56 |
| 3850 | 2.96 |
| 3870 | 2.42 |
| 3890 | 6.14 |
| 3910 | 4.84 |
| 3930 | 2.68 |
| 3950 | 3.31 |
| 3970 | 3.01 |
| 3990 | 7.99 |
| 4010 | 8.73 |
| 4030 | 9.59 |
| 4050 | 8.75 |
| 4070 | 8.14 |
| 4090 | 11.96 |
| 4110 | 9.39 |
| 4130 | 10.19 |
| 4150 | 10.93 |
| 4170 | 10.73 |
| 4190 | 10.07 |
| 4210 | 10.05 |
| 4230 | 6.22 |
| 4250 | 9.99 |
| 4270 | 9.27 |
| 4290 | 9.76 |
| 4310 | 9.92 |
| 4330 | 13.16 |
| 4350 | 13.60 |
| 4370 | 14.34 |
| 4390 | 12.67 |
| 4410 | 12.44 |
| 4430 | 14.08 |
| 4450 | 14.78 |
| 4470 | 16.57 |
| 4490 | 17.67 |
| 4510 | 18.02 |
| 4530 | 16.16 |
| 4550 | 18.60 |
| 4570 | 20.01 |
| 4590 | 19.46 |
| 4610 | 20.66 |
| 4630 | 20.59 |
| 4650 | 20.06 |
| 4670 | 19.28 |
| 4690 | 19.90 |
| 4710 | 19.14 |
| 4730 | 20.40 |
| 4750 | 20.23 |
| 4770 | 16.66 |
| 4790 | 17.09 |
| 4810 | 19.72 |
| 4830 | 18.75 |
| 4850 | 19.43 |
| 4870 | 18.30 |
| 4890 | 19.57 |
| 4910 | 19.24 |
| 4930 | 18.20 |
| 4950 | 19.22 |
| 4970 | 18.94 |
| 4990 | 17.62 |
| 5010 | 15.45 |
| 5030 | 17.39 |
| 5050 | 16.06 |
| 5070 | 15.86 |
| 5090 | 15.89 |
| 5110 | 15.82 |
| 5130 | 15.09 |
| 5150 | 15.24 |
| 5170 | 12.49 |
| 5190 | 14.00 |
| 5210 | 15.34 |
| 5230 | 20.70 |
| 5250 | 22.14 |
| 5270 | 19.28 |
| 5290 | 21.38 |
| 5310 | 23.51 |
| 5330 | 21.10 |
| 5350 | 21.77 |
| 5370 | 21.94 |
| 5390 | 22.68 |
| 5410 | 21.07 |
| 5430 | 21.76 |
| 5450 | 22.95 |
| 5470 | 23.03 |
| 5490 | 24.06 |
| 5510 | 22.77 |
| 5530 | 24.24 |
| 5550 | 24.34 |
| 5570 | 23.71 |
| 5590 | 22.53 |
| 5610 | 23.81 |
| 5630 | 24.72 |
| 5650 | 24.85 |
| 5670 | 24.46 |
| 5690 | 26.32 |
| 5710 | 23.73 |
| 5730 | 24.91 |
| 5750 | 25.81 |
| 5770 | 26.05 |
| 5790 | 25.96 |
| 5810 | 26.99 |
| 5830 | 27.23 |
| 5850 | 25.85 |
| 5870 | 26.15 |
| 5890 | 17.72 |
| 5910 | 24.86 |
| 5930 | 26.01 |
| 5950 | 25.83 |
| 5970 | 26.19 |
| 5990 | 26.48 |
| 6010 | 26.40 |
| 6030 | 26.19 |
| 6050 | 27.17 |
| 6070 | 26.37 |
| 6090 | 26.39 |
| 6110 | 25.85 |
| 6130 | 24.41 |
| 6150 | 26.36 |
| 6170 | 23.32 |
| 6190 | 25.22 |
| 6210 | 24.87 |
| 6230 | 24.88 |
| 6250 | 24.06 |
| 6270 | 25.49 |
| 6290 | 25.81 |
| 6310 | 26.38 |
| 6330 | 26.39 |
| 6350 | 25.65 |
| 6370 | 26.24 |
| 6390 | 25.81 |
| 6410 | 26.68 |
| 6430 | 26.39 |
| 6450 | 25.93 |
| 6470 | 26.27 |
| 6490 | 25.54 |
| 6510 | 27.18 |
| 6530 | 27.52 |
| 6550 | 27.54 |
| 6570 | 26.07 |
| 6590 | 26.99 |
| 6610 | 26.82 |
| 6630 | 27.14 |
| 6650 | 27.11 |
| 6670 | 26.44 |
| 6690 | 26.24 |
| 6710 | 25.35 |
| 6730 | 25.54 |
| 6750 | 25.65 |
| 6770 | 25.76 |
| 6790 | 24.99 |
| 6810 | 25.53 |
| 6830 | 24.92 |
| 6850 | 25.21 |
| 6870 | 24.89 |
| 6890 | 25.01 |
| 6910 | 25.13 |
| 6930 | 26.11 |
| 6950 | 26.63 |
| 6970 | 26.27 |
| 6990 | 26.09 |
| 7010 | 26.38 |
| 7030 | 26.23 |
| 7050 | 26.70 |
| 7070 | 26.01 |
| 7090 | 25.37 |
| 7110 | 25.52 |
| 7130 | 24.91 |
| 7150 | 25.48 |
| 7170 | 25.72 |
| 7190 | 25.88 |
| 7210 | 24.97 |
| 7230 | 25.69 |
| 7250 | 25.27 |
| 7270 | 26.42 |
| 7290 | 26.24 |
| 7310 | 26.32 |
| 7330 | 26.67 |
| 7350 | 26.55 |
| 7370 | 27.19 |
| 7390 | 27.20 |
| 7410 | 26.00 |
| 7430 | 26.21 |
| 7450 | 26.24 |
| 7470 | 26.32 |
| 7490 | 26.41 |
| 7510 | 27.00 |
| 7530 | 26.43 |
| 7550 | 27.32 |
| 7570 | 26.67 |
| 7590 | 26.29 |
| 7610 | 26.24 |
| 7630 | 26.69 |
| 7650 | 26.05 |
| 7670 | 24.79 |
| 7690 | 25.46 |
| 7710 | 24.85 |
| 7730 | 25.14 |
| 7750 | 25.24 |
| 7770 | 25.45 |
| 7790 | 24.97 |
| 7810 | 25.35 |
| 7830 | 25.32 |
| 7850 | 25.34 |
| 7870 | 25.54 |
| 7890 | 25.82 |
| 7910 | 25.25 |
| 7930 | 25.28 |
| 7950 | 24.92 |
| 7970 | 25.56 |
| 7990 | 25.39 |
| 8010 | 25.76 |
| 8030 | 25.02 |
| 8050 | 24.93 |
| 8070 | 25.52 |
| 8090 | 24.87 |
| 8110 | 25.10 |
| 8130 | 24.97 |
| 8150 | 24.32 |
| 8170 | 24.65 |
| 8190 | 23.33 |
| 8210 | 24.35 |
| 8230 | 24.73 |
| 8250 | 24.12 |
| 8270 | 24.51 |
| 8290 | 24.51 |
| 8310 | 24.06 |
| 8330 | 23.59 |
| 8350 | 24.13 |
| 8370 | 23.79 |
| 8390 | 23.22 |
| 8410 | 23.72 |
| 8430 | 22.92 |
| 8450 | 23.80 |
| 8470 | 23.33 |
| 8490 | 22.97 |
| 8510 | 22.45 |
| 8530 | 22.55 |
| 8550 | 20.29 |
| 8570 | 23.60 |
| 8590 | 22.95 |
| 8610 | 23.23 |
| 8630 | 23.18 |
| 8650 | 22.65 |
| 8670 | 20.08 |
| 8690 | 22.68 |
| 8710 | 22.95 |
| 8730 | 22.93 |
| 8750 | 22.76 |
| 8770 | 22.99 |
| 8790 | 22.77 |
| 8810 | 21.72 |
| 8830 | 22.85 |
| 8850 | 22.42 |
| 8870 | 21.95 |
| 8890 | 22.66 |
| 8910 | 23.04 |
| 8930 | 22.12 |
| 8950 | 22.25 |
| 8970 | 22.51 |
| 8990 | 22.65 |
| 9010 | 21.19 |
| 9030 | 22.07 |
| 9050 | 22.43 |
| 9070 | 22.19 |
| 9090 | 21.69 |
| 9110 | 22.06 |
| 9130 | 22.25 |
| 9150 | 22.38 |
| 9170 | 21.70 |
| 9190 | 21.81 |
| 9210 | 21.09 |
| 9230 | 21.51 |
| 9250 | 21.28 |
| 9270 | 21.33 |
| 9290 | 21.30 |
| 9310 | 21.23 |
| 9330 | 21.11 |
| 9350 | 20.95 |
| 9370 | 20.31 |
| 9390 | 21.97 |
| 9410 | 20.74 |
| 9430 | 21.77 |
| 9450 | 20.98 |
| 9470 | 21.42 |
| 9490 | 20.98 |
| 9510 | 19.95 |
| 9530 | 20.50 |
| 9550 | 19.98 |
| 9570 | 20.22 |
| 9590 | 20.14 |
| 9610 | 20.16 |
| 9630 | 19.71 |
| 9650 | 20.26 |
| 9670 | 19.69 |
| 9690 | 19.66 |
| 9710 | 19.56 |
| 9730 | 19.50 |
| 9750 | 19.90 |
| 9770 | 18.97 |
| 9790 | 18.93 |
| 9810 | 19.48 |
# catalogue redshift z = 0.000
